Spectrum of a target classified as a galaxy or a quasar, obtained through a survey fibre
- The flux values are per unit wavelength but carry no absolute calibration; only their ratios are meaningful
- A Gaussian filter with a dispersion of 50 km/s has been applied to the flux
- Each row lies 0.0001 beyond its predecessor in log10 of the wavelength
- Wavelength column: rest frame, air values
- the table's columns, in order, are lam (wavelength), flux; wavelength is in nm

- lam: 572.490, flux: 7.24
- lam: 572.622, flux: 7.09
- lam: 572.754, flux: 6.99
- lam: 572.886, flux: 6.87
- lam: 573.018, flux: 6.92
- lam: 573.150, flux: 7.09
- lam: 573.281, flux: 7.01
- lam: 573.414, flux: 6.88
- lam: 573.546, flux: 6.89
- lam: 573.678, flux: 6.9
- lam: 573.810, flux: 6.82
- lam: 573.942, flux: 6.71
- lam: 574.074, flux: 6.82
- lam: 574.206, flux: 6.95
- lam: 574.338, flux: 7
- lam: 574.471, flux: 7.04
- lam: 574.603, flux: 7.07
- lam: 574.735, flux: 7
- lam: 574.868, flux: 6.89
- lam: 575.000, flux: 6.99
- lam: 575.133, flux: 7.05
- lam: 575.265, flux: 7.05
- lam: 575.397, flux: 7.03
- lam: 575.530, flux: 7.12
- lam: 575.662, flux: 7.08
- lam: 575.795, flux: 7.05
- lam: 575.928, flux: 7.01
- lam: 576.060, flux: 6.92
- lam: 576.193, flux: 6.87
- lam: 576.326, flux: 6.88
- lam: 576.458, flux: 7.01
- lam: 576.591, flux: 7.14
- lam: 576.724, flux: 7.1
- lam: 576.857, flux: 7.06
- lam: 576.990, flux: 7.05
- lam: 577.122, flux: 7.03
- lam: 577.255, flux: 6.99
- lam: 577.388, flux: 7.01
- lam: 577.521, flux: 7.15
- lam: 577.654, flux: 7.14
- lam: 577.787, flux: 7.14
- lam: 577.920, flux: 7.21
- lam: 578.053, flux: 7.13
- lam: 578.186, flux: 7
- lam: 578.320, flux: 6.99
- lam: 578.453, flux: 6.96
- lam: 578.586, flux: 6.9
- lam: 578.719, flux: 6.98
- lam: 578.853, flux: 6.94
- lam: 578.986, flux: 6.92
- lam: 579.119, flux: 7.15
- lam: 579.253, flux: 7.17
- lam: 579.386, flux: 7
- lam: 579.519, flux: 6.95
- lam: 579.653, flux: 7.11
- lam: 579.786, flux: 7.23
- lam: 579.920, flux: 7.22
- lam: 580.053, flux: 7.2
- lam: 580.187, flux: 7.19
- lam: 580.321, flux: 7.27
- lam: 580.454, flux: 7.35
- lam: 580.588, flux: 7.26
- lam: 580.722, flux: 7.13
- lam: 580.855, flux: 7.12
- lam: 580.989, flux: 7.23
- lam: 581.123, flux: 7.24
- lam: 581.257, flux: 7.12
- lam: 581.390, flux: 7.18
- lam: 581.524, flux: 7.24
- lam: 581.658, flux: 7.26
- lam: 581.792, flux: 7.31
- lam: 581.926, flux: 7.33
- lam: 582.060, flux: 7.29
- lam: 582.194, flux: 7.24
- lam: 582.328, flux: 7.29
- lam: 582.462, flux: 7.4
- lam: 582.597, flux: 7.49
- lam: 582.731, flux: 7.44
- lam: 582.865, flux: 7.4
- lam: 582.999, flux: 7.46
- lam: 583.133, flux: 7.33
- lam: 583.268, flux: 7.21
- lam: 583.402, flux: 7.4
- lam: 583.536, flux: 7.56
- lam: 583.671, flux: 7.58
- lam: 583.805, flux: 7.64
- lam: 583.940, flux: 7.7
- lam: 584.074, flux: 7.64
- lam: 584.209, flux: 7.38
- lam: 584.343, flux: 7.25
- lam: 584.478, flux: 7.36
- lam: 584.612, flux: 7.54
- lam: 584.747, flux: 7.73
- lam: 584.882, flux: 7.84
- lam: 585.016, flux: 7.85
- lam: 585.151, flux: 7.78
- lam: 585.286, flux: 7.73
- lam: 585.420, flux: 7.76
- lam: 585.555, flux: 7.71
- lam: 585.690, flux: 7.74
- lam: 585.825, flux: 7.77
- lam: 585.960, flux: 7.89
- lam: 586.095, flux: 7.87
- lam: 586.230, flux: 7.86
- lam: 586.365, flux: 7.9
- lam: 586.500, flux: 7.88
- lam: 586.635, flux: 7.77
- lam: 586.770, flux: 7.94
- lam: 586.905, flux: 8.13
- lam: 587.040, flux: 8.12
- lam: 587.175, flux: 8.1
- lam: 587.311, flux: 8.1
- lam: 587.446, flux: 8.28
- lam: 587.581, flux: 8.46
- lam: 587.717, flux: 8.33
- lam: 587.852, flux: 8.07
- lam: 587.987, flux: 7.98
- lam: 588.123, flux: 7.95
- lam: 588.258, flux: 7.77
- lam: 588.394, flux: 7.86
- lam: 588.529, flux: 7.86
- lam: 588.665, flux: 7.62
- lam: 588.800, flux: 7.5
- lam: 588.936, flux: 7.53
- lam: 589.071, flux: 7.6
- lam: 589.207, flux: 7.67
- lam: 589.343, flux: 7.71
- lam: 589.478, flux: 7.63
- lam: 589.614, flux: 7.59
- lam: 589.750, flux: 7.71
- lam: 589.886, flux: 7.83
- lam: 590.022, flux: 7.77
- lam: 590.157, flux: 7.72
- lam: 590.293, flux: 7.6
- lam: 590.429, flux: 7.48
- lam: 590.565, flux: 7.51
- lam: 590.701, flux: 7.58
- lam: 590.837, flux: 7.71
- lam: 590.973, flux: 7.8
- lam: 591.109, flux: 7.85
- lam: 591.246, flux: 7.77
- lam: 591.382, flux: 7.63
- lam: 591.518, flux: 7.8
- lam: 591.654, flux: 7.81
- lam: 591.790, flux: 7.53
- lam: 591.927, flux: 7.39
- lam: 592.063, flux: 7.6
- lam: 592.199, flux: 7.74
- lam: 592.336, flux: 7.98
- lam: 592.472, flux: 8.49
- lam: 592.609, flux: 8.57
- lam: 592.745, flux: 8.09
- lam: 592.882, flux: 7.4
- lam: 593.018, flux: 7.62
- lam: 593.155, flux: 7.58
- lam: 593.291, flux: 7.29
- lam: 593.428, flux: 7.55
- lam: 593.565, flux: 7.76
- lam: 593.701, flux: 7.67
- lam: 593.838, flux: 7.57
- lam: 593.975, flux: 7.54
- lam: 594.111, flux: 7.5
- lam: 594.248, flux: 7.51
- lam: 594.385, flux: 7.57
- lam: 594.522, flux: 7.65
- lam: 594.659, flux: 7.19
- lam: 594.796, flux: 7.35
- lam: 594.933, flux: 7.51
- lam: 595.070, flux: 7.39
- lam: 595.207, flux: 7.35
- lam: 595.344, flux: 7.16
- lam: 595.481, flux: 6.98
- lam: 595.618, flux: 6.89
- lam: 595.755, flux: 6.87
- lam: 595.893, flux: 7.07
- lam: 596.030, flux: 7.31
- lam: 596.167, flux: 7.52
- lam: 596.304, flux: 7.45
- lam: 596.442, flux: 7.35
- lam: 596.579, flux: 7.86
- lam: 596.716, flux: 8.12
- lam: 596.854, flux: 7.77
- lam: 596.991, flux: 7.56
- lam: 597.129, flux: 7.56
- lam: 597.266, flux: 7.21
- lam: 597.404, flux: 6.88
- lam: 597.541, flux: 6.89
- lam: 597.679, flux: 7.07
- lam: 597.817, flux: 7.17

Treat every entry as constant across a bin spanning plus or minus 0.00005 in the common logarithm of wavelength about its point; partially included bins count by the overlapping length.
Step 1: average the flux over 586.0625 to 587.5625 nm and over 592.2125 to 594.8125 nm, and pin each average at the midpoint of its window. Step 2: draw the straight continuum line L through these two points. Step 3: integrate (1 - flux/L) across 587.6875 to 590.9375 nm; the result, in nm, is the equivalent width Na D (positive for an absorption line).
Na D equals 0.07 nm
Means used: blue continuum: 8.02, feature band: 7.73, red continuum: 7.68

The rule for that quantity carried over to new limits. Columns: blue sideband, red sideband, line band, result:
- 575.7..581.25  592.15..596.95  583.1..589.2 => -0.39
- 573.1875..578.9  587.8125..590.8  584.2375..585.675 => -0.03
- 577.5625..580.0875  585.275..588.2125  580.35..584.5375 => 0.07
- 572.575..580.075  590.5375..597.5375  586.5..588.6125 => -0.20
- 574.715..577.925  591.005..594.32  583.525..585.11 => -0.05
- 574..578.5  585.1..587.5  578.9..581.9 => 0.09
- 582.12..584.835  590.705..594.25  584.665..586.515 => -0.07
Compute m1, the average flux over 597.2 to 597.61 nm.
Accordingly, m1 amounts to 6.99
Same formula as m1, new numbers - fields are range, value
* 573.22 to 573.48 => 6.92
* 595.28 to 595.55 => 7.07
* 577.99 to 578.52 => 7.01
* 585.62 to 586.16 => 7.81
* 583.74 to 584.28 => 7.59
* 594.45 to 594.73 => 7.41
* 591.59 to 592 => 7.57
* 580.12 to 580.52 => 7.27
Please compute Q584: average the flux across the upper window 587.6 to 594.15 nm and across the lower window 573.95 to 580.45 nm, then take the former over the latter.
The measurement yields 1.10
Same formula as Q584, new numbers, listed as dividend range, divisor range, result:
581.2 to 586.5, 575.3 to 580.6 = 1.07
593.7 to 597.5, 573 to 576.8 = 1.06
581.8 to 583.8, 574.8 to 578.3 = 1.05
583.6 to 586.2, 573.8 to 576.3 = 1.10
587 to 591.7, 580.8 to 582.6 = 1.08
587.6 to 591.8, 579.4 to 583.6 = 1.07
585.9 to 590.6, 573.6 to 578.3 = 1.12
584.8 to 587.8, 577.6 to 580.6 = 1.12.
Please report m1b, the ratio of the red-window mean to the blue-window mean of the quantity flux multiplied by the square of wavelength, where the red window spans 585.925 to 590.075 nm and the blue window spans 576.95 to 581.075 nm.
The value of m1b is 1.1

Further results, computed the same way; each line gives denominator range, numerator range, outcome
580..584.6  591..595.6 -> 1.08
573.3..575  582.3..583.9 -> 1.11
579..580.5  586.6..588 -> 1.17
